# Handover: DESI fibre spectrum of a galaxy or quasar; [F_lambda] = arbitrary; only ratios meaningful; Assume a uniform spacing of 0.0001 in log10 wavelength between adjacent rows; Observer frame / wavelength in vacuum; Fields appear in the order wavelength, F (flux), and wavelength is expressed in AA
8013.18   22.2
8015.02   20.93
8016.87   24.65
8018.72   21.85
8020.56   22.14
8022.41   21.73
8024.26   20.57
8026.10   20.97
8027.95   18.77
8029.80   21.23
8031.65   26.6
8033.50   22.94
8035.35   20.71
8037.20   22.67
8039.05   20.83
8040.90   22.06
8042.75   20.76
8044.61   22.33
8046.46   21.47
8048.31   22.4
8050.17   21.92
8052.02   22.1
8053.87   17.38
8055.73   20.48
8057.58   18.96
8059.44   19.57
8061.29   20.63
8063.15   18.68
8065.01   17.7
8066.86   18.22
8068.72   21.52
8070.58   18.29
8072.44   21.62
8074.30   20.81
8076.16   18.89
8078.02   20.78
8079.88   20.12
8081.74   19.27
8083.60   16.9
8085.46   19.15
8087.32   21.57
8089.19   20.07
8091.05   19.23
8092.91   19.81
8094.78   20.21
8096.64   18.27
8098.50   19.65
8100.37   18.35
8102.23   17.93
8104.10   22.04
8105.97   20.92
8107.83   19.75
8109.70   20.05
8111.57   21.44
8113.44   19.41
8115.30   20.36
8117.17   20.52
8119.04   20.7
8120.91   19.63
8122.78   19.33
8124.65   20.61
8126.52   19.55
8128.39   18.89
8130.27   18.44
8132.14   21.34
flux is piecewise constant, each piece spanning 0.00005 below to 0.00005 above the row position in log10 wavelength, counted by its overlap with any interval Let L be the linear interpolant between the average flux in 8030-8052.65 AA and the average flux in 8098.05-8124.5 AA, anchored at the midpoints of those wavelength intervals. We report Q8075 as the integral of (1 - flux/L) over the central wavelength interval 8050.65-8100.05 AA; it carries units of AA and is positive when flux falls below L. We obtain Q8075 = 3.6 AA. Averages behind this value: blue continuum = 22.2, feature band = 19.6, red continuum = 20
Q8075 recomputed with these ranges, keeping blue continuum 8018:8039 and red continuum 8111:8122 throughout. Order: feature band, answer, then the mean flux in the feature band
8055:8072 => 1.5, 19.4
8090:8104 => 0.9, 19.3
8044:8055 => 0.1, 21.2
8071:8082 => 0.4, 20.2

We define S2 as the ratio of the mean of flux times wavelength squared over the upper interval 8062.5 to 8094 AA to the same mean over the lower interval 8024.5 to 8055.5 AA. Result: 0.92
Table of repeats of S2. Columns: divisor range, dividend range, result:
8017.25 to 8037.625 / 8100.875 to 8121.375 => 0.94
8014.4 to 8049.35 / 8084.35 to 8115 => 0.92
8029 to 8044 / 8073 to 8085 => 0.89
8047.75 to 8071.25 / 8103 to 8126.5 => 1.04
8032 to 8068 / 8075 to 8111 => 0.96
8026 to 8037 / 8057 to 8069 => 0.88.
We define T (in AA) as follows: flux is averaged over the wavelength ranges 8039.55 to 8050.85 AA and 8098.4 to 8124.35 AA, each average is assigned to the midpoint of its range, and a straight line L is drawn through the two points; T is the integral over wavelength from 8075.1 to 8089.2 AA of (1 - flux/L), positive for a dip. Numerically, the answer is 0.8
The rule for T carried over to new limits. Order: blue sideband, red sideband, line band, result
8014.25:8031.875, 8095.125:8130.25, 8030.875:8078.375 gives 0.75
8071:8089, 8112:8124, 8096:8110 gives 0.25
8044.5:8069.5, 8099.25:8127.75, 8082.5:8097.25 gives 0.49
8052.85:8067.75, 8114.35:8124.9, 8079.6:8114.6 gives 0.06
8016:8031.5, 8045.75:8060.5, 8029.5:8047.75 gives -0.92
